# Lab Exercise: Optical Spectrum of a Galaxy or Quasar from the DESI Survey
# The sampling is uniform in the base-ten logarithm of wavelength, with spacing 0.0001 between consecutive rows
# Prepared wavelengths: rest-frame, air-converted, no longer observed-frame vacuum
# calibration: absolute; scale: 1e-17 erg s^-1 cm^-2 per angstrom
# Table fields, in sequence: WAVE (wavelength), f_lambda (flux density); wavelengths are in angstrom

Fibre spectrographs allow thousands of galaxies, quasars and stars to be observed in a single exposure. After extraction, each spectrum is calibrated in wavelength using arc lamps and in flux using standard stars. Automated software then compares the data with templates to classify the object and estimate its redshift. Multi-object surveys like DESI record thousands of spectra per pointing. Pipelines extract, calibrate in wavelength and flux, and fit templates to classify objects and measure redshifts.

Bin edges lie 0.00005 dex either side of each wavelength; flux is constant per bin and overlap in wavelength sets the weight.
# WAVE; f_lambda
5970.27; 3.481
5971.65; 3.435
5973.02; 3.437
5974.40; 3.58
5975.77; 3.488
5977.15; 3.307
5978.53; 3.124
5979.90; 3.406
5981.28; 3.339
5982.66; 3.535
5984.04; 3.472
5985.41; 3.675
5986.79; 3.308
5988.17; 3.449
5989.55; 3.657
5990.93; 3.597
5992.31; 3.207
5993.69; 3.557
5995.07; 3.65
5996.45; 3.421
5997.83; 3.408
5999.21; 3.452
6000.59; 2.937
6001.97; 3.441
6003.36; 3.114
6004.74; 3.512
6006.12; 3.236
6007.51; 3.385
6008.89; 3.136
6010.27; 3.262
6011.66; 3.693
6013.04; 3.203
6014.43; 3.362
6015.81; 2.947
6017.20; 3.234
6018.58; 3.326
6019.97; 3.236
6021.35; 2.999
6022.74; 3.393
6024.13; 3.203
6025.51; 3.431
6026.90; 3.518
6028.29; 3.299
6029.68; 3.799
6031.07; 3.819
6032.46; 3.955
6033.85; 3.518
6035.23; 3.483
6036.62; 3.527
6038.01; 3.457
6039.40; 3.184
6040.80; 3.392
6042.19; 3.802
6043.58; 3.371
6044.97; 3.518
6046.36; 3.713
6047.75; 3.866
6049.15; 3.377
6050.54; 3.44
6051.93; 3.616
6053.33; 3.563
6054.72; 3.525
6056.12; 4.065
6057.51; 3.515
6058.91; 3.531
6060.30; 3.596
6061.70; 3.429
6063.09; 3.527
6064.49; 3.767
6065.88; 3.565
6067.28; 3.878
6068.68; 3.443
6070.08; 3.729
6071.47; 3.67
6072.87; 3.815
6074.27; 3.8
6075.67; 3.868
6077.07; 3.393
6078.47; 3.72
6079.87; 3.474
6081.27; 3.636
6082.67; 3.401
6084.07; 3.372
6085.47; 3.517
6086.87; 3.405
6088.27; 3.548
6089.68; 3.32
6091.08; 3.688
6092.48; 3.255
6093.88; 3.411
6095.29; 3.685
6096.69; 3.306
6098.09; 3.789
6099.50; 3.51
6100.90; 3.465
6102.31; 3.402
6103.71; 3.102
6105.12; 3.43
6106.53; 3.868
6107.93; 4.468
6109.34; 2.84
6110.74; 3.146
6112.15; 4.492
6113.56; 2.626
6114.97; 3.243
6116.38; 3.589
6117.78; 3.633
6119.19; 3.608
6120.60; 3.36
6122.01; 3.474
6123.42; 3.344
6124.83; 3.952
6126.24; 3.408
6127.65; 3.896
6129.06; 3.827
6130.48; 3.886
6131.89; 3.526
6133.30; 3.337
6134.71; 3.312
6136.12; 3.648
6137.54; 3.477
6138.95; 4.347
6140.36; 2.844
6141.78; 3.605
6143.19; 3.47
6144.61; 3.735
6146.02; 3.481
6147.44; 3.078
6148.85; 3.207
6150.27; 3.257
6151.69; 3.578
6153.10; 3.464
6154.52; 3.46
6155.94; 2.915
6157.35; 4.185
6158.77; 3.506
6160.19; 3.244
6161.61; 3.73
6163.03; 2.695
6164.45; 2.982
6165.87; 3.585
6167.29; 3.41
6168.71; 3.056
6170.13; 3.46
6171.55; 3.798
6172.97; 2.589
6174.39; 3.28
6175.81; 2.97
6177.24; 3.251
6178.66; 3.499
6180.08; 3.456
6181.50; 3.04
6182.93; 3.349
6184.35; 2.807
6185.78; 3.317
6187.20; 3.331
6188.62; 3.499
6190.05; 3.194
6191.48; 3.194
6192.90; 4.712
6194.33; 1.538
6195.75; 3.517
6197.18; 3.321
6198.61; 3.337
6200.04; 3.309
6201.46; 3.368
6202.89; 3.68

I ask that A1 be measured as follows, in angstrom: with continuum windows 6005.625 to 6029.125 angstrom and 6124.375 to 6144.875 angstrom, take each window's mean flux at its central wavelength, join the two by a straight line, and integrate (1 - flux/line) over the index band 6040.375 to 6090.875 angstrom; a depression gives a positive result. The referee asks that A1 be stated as -2.50 angstrom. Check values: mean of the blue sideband 3.29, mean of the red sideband 3.61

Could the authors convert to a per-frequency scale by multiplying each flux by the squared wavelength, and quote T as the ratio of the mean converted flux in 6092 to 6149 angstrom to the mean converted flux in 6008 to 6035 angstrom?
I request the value 1.07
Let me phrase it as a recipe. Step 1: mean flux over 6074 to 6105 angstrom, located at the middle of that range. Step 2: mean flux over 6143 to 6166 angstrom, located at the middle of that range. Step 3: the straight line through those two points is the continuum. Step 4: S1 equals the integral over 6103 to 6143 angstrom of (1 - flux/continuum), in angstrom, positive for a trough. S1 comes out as -1.3 angstrom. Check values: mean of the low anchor 3.5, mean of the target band 3.55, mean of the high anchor 3.38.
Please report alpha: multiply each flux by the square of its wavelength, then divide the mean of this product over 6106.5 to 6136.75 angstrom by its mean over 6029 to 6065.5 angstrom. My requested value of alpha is 1.02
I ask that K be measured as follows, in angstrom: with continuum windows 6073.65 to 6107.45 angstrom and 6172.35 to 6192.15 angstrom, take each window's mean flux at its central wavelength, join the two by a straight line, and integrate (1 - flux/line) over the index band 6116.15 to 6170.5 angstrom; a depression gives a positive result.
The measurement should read -2.2 angstrom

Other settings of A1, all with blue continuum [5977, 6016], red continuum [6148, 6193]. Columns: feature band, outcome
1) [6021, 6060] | -1.99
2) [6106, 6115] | -0.53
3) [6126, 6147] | -1.56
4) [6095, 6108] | -0.82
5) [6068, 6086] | -1.34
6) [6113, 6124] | -0.09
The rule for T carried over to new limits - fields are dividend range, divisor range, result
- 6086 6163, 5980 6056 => 1.05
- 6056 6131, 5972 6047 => 1.07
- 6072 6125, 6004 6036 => 1.07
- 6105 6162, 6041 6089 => 1.00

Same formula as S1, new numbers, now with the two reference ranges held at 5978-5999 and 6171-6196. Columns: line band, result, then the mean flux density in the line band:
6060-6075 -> -1.30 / 3.66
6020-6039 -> -0.39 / 3.48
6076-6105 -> -1.17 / 3.47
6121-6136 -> -1.35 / 3.59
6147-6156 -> -0.12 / 3.31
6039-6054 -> -0.65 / 3.54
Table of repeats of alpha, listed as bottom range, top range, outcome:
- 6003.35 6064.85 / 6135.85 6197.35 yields 1.01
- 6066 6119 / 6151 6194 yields 0.97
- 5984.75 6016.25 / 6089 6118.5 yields 1.07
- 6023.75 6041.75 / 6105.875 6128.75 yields 1.04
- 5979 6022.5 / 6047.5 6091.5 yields 1.09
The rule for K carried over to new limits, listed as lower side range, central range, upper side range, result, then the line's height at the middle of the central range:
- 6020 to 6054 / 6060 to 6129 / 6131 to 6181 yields -2.1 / 3.45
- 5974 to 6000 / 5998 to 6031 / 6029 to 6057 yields 1.9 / 3.52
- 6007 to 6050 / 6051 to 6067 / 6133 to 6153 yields -0.8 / 3.44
